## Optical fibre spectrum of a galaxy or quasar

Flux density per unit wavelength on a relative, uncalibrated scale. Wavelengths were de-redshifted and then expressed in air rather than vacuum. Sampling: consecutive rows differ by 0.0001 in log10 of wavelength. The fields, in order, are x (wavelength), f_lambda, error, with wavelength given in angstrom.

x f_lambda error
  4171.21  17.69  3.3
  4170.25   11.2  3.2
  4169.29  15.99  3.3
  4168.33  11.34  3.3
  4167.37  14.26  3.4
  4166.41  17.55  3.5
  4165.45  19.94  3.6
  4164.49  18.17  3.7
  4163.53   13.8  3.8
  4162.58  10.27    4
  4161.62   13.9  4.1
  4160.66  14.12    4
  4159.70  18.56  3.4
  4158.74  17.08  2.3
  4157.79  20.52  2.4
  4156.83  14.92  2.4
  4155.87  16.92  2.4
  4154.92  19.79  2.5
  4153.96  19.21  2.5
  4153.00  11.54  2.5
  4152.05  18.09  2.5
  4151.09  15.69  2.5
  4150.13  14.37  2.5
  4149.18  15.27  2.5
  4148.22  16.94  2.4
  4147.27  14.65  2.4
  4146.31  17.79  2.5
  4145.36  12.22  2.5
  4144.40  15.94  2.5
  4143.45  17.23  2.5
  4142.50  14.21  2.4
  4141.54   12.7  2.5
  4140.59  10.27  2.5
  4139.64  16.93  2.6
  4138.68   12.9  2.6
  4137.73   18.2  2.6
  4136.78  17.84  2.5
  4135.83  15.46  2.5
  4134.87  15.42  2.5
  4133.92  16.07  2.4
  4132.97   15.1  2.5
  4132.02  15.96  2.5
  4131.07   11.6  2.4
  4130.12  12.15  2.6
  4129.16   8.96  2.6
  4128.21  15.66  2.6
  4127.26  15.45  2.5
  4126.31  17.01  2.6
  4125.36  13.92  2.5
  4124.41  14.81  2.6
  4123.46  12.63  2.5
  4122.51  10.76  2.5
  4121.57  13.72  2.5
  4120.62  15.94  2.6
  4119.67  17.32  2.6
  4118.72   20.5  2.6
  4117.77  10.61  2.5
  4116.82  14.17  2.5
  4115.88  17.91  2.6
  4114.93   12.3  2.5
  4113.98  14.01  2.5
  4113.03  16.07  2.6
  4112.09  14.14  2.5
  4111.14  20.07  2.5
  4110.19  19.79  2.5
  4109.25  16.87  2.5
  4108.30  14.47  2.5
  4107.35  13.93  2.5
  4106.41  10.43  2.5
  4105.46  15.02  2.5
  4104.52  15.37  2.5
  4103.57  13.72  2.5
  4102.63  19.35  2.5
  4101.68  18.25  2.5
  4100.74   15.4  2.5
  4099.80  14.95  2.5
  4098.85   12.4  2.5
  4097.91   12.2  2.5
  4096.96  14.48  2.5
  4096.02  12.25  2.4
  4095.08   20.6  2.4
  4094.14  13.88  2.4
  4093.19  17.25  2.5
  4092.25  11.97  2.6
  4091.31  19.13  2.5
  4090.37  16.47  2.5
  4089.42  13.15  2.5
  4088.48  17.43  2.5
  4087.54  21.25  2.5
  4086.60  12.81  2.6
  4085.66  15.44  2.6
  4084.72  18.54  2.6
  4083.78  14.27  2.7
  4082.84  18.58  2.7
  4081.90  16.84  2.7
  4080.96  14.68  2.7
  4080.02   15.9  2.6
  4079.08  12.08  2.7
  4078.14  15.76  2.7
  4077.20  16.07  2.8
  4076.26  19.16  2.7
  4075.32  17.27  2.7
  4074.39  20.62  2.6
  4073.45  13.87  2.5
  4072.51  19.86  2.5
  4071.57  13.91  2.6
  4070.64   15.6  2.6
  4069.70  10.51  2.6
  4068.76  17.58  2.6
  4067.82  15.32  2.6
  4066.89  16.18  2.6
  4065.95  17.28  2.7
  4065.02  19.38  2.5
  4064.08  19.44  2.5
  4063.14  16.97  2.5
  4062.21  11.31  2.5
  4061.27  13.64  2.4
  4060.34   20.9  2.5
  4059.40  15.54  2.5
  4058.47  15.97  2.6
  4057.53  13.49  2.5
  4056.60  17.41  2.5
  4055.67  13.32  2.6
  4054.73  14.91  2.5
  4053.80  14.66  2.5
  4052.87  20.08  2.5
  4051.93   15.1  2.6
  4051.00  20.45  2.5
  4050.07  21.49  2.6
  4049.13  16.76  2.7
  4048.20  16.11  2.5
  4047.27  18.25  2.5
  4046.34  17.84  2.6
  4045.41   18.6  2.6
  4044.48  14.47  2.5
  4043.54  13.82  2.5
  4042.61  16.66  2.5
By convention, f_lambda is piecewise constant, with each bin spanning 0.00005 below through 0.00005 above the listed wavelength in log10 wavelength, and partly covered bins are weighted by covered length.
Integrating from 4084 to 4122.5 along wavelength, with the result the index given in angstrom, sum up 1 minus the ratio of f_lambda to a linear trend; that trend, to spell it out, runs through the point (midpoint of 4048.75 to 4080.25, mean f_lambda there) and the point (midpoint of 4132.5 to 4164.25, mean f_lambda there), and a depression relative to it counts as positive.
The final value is 1.2 angstrom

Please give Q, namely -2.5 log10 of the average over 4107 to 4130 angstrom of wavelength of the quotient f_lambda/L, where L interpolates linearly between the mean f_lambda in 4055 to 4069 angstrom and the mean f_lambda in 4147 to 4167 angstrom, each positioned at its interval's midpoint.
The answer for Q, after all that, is 0.09 mag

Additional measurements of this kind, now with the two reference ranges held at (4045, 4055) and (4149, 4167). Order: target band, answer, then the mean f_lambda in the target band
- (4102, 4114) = 0.08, 15.7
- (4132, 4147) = 0.09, 15.2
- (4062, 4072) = 0.10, 15.9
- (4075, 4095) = 0.07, 16.2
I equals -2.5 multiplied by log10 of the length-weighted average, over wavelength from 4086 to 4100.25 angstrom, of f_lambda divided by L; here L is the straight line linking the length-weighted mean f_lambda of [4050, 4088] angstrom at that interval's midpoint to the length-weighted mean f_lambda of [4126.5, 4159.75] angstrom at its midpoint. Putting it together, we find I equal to 0.05 mag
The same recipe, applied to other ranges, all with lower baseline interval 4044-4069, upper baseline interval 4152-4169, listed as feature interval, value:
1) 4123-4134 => 0.16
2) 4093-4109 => 0.11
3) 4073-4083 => 0.01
